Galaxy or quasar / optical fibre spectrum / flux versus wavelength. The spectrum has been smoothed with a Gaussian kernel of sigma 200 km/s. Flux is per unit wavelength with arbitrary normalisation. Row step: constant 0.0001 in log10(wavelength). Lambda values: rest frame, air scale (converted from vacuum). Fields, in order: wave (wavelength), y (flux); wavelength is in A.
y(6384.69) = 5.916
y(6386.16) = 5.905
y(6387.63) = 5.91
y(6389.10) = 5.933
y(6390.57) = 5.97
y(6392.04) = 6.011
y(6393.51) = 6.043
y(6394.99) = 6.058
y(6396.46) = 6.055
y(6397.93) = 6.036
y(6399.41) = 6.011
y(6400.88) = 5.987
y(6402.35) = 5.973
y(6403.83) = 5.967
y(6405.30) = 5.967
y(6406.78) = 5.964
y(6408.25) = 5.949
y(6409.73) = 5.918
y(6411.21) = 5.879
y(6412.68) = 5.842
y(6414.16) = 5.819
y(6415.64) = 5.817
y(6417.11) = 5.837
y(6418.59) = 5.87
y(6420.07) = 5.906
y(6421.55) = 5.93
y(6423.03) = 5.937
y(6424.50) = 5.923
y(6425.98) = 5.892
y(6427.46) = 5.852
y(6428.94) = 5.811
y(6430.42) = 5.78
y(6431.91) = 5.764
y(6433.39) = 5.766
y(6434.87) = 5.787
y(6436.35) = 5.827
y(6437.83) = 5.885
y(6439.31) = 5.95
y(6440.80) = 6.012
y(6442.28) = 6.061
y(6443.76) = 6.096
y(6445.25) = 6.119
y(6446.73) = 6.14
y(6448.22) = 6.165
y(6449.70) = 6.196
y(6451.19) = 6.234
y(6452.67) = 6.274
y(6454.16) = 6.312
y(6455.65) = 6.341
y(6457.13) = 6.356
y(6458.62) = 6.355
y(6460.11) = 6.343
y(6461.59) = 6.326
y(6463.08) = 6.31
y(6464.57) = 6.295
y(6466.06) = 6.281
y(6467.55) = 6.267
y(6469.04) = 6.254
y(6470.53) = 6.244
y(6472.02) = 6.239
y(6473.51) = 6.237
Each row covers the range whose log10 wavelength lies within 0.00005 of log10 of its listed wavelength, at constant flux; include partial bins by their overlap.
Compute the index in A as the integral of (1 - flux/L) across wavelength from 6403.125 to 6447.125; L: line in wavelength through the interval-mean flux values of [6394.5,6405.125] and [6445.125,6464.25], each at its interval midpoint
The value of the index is 1.62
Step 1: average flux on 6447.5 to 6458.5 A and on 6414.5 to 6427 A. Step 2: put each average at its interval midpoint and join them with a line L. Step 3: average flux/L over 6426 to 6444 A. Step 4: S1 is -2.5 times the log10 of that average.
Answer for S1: 0.03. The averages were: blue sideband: 5.89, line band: 5.88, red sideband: 6.27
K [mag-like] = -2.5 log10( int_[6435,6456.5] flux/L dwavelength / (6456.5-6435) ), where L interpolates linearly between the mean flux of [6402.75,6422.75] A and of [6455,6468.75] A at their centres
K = 0.01 mag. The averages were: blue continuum 5.9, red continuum 6.32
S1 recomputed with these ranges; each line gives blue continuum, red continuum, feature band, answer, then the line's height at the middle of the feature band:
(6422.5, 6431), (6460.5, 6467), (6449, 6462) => -0.02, 6.21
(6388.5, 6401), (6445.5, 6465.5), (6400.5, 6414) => 0.02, 6.07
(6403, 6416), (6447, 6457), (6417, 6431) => 0.03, 6.02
